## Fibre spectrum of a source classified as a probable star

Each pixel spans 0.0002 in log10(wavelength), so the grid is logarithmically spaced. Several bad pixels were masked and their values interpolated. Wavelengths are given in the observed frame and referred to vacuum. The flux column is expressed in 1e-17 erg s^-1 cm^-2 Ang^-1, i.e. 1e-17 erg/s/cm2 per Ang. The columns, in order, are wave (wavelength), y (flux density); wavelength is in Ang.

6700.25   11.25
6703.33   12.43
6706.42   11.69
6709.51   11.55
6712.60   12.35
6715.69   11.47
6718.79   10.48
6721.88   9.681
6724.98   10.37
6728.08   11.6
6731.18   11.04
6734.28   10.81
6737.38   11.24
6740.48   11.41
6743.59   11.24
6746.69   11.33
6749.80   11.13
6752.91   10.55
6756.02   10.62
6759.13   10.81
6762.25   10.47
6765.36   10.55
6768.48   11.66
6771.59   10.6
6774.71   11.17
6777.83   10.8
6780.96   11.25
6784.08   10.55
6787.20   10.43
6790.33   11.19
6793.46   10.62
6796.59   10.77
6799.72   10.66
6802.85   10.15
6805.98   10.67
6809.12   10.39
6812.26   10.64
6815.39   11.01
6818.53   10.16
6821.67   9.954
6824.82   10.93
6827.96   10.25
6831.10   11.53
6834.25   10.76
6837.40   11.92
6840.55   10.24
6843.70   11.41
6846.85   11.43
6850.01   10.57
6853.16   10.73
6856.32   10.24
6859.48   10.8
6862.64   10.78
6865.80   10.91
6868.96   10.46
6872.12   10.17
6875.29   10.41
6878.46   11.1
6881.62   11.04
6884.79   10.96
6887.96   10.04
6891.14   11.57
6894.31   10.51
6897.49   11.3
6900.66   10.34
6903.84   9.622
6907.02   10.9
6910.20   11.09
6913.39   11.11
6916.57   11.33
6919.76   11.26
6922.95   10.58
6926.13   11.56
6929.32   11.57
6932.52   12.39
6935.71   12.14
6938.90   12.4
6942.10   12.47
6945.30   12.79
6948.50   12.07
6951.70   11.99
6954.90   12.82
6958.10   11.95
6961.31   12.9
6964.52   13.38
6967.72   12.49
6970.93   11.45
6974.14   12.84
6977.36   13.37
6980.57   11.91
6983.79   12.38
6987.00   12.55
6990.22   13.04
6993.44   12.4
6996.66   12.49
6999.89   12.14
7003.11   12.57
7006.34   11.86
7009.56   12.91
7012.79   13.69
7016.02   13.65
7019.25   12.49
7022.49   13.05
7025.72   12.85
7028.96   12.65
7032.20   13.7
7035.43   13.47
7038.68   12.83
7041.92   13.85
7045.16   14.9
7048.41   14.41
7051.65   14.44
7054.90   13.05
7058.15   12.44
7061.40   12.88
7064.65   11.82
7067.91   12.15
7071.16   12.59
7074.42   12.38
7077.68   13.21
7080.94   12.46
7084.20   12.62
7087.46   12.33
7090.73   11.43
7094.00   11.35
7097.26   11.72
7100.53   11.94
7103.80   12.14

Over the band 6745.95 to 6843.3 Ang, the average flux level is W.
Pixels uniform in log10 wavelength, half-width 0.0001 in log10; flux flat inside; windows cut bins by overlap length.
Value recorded 10.8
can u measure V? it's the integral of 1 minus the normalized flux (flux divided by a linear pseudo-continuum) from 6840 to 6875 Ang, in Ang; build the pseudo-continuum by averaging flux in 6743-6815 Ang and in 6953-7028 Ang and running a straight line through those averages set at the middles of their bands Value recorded 2.4 Ang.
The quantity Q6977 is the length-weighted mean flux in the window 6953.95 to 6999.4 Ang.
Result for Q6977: 12.6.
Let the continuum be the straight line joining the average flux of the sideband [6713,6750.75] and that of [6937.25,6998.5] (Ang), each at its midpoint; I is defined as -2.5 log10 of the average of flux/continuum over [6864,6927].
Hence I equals 0.12 mag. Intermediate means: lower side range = 11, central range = 10.8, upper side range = 12.5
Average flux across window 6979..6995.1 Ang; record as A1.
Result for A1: 12.5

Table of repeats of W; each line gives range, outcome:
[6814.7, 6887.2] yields 10.8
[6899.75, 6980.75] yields 11.9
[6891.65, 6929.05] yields 10.9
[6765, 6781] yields 11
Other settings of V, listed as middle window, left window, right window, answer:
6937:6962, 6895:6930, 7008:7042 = -1.6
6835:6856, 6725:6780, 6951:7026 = 1.2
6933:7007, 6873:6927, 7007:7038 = -2.0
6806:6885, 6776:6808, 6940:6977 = 3.7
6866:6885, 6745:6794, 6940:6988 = 1.7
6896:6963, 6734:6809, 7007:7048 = 4.0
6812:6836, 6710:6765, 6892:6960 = 1.2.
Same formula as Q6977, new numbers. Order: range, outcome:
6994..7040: 12.9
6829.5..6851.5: 11.1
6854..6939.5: 11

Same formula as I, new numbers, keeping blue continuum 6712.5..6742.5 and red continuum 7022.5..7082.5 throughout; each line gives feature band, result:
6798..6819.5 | 0.10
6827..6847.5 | 0.06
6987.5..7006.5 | 0.02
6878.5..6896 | 0.11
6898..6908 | 0.17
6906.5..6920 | 0.10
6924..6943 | 0.03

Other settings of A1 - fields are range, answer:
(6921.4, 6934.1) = 11.5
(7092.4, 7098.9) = 11.5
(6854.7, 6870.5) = 10.6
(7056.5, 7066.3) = 12.4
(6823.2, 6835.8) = 10.9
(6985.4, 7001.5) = 12.5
